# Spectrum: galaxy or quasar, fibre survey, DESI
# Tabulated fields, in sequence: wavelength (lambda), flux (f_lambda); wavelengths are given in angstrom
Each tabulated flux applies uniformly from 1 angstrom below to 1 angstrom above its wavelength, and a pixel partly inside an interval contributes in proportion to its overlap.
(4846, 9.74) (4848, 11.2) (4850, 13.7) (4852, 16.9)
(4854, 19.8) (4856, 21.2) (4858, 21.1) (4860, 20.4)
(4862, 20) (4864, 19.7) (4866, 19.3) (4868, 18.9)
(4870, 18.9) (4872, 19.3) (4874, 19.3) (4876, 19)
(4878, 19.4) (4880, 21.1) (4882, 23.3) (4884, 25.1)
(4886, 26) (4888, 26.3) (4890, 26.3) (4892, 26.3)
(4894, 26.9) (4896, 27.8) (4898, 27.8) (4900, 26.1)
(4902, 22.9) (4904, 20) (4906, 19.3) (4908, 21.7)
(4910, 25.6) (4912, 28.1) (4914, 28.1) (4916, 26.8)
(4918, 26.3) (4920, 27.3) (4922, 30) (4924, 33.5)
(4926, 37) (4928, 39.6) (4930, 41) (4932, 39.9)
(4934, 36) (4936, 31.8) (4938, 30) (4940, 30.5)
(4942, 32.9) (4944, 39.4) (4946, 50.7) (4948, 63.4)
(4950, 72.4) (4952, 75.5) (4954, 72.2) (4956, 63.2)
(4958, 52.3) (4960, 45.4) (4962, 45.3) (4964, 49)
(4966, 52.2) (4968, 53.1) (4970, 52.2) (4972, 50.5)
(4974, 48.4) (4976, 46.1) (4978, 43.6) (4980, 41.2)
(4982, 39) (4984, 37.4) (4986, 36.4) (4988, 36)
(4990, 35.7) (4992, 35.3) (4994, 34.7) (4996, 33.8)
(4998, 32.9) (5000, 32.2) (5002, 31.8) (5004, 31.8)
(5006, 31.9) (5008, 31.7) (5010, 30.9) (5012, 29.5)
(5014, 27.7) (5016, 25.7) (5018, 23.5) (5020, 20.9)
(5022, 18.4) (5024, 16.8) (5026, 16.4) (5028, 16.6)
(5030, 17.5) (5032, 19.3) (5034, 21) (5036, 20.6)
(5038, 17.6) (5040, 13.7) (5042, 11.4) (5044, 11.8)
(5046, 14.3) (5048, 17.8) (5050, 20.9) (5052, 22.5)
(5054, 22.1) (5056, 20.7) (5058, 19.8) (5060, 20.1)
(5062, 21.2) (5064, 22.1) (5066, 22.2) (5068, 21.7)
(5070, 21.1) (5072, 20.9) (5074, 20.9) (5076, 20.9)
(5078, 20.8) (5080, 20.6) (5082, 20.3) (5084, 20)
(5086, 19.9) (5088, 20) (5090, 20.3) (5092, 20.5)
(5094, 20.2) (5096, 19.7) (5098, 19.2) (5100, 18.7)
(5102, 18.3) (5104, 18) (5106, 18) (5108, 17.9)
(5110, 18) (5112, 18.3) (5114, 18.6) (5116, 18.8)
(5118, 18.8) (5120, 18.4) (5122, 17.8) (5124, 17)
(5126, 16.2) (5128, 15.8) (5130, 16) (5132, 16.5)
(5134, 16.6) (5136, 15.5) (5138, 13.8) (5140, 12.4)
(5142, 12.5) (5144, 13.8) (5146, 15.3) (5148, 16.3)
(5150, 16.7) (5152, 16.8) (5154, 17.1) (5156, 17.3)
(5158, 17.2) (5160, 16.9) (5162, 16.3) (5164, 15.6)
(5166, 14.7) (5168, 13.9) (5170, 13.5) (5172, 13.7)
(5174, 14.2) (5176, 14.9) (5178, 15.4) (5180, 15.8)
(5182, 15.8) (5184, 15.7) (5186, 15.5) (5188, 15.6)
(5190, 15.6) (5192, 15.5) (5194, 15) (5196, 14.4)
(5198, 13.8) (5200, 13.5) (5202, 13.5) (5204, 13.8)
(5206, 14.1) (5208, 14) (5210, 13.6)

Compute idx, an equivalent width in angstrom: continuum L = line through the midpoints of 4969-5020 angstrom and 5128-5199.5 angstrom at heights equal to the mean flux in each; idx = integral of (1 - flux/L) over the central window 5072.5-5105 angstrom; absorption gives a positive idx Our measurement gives 5.9 angstrom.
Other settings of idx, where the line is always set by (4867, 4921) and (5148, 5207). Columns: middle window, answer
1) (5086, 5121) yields -2.9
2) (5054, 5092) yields -4.9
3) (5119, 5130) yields -0.1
